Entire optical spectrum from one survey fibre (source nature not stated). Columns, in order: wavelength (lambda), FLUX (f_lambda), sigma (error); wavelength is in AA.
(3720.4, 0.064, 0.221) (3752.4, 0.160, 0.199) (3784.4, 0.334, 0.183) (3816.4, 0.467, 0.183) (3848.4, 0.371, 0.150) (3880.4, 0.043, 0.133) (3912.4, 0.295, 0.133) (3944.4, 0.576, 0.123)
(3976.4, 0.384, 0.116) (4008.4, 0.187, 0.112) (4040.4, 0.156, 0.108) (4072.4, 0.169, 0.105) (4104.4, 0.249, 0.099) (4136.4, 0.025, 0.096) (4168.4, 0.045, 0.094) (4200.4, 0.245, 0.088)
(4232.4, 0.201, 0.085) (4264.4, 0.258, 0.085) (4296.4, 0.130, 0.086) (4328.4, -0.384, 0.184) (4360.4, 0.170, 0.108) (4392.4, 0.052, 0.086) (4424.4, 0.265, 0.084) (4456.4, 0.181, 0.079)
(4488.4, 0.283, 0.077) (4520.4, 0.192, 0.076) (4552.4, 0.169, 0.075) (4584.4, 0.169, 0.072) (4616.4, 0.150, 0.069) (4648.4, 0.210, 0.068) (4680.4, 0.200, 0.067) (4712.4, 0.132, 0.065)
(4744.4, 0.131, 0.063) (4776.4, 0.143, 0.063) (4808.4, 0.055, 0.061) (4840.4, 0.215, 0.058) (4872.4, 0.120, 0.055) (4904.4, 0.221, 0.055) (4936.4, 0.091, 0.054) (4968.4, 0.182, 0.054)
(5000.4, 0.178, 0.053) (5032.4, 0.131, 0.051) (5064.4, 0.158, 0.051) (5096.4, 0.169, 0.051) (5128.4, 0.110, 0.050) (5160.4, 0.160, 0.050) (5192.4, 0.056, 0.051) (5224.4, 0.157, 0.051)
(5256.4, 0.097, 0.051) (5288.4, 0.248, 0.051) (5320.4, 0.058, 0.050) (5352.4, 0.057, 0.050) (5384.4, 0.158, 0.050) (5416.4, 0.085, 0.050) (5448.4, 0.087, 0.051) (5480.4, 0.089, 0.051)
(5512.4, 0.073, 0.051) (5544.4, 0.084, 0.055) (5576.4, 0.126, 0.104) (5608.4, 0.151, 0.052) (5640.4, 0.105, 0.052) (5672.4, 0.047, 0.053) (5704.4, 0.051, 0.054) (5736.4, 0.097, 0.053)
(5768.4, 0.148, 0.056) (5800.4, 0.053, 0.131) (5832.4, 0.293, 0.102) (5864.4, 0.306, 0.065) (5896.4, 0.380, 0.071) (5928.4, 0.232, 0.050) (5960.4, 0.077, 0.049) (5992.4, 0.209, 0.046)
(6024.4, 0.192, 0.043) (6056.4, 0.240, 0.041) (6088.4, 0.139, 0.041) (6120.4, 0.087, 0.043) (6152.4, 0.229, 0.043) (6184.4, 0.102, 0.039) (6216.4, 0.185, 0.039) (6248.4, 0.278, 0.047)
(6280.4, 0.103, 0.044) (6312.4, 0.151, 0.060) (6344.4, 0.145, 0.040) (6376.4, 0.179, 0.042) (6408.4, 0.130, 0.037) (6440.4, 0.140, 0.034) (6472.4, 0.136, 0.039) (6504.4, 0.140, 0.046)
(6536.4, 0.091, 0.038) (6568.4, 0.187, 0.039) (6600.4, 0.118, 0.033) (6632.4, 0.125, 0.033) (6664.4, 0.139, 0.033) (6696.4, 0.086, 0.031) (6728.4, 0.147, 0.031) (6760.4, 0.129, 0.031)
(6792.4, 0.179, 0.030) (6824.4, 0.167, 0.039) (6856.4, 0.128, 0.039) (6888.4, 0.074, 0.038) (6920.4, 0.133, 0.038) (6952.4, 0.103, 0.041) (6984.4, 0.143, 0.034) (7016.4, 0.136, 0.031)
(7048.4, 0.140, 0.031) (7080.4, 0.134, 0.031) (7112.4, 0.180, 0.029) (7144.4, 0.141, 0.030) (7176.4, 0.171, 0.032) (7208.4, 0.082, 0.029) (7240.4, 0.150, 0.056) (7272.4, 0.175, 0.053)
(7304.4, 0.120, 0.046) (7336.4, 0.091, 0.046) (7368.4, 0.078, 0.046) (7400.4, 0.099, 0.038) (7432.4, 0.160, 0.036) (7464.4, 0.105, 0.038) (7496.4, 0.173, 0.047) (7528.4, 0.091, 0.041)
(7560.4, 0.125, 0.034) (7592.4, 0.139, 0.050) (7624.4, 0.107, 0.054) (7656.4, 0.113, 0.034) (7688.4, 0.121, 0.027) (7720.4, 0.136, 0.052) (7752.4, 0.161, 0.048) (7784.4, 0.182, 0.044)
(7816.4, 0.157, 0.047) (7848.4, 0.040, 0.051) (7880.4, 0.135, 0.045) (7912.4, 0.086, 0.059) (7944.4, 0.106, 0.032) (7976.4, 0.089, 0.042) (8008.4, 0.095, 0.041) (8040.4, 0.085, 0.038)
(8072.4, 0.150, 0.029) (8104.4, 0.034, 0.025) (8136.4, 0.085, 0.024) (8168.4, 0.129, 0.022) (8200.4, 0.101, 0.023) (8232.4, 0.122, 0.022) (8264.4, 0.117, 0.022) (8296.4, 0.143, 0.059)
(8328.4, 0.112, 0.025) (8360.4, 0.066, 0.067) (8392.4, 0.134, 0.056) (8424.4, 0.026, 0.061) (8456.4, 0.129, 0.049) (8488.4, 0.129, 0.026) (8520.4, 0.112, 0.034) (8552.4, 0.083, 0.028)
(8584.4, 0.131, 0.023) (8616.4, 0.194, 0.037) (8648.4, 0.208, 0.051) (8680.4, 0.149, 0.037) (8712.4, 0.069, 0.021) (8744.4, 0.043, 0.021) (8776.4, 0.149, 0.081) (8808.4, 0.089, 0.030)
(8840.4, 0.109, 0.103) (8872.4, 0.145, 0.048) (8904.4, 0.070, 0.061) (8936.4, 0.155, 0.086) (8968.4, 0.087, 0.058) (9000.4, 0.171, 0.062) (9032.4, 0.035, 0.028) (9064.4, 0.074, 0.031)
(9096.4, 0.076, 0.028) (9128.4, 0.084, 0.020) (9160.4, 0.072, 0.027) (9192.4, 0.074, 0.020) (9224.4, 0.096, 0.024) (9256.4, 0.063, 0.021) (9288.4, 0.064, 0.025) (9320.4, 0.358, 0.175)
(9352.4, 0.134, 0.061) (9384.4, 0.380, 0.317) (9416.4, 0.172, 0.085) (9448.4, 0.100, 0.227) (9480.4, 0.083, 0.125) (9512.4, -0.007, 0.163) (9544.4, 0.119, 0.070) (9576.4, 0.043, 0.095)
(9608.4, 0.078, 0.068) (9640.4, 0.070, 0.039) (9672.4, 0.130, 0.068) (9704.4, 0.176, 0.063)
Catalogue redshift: 1.50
